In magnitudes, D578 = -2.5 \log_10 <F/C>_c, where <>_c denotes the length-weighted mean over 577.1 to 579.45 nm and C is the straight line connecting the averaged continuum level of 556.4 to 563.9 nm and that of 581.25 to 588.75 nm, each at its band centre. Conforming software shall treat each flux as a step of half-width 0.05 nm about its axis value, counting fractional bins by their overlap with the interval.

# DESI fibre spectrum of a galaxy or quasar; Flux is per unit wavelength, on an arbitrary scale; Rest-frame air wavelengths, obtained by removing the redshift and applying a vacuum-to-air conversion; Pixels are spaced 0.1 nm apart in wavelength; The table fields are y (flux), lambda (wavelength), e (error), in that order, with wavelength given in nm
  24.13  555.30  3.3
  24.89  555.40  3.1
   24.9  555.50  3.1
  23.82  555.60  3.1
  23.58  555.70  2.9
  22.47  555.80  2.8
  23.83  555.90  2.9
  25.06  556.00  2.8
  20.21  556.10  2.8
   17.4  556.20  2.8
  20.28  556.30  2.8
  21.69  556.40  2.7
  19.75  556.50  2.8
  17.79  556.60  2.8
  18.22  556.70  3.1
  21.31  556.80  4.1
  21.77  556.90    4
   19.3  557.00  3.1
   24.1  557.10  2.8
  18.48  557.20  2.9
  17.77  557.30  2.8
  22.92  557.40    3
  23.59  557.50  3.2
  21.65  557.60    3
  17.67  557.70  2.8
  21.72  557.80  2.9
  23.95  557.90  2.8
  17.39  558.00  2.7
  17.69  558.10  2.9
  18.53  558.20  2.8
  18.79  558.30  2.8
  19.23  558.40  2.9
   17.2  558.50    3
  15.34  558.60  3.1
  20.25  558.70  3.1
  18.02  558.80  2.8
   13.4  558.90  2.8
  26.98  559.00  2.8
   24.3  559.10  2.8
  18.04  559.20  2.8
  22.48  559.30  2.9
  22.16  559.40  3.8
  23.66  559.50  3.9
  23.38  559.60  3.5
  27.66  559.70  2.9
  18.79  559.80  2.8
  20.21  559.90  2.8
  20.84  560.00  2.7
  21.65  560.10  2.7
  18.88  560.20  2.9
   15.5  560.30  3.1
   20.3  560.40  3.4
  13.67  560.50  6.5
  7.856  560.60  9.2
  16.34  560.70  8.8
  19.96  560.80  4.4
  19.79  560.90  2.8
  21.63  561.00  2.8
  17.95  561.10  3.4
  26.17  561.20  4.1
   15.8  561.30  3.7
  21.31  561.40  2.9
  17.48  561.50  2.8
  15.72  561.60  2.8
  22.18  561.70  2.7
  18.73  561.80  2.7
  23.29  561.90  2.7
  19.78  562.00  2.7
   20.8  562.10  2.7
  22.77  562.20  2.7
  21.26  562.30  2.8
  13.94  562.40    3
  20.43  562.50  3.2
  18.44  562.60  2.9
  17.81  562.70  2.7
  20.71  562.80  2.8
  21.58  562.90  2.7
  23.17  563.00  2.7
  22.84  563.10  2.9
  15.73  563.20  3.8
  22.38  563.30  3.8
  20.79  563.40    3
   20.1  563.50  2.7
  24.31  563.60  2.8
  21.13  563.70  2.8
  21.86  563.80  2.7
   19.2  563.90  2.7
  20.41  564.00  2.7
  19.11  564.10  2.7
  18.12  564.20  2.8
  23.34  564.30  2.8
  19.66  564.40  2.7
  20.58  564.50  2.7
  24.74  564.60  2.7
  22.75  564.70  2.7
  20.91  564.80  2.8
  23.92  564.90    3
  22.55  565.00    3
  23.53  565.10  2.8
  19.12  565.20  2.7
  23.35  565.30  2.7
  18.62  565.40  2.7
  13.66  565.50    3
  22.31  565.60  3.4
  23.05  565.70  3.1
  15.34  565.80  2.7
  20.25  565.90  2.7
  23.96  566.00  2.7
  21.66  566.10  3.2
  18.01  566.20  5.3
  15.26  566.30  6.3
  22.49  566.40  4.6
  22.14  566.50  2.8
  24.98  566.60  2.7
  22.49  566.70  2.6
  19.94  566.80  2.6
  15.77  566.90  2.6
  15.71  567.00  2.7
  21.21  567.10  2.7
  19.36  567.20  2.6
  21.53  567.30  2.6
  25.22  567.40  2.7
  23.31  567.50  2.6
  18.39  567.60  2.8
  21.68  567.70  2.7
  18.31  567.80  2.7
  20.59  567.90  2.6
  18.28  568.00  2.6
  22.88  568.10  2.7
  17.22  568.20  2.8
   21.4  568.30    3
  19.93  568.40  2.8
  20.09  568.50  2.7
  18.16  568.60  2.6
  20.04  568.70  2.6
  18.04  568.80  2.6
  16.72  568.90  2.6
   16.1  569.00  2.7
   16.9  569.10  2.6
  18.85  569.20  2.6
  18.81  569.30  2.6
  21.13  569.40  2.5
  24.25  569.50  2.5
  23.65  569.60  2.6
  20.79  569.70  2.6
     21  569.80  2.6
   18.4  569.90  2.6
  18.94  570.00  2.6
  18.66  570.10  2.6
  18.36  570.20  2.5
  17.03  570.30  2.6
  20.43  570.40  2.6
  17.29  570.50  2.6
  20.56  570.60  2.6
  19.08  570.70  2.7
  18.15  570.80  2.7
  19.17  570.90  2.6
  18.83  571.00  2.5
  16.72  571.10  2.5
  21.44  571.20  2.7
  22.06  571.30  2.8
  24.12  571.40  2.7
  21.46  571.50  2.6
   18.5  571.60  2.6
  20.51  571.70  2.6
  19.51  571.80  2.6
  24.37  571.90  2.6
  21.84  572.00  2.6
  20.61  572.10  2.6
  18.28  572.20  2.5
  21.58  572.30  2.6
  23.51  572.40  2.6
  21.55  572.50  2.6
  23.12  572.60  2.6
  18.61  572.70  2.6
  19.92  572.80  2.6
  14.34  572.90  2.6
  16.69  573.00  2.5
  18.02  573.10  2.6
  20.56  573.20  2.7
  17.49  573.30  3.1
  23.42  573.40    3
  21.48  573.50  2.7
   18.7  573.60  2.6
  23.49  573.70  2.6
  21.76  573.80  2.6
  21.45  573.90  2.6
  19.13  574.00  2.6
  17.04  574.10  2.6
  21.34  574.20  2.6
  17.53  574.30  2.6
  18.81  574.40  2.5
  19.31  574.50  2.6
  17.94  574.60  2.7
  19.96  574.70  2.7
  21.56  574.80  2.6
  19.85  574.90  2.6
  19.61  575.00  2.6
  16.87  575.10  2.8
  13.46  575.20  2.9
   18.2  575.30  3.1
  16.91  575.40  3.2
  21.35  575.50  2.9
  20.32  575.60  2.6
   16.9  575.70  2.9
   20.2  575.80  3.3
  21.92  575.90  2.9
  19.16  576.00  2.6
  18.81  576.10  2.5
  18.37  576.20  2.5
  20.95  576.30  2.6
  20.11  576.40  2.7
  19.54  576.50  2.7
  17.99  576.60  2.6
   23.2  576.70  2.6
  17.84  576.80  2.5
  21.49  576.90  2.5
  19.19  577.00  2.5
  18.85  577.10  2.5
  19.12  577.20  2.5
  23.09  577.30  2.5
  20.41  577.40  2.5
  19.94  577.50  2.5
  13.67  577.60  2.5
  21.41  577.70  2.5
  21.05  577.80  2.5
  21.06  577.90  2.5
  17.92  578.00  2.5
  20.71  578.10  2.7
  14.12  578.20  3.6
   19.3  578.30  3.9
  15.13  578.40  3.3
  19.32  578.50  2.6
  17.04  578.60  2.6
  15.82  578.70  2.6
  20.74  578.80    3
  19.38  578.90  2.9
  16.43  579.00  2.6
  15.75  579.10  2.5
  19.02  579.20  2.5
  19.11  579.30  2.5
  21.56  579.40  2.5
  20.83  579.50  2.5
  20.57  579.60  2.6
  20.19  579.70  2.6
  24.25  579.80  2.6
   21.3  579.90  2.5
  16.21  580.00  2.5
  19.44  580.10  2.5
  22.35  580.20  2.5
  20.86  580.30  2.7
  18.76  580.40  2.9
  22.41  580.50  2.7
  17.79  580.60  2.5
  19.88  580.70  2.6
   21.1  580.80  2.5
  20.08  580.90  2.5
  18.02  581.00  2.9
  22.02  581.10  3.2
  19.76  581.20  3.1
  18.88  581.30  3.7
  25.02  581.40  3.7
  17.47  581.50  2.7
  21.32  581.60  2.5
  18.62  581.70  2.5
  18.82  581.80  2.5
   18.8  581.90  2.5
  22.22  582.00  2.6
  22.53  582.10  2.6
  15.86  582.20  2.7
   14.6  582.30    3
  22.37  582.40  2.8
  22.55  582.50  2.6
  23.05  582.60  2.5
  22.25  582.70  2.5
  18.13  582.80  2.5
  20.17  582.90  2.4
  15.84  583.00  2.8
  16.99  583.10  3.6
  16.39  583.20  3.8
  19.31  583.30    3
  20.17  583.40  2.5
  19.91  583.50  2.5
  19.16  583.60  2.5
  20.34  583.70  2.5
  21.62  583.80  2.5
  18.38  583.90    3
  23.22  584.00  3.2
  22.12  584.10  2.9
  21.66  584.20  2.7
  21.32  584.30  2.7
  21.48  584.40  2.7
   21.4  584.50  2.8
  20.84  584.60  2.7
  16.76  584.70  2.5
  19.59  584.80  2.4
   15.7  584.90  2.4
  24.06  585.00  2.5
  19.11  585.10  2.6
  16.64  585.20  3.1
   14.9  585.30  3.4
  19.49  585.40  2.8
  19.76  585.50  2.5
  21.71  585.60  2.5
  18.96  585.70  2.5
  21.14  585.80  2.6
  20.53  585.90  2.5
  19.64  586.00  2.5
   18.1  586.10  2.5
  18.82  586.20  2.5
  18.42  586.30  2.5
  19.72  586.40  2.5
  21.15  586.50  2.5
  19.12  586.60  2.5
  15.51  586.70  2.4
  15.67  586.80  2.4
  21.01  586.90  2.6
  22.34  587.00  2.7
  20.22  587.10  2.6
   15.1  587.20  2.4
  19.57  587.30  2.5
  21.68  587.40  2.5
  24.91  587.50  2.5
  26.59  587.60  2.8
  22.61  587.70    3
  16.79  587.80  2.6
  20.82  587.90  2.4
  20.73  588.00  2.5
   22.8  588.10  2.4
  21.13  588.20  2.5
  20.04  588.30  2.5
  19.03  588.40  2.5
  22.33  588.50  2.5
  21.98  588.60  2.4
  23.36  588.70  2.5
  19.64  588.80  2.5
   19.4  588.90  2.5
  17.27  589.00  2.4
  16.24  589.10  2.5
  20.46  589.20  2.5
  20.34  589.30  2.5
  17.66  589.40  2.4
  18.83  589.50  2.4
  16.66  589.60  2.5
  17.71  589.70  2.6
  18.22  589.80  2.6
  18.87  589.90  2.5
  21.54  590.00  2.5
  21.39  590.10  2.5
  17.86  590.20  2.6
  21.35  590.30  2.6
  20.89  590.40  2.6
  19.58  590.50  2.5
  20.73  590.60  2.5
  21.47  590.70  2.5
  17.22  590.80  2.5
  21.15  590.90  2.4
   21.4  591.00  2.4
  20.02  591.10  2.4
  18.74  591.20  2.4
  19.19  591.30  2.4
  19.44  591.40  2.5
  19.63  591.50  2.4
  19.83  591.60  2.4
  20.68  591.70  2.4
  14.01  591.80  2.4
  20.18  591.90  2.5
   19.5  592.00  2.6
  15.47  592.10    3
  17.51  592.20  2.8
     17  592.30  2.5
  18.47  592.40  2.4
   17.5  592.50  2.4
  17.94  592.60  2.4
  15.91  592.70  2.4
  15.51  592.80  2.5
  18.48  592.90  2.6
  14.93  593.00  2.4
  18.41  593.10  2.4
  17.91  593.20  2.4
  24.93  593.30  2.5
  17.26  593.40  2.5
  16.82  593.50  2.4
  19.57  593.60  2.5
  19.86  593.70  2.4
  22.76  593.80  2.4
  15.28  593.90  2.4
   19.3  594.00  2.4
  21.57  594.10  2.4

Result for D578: 0.070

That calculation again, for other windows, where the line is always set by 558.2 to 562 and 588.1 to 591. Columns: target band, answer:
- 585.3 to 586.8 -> 0.035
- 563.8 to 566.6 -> -0.062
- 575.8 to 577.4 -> -0.016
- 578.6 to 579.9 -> 0.016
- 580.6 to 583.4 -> 0.004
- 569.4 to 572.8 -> -0.039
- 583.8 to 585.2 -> -0.031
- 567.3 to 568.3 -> -0.059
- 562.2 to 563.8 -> -0.045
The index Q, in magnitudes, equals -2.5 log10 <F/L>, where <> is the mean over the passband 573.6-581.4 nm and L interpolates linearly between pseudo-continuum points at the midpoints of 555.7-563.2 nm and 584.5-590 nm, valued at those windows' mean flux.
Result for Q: 0.02 mag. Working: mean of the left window 20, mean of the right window 19.7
